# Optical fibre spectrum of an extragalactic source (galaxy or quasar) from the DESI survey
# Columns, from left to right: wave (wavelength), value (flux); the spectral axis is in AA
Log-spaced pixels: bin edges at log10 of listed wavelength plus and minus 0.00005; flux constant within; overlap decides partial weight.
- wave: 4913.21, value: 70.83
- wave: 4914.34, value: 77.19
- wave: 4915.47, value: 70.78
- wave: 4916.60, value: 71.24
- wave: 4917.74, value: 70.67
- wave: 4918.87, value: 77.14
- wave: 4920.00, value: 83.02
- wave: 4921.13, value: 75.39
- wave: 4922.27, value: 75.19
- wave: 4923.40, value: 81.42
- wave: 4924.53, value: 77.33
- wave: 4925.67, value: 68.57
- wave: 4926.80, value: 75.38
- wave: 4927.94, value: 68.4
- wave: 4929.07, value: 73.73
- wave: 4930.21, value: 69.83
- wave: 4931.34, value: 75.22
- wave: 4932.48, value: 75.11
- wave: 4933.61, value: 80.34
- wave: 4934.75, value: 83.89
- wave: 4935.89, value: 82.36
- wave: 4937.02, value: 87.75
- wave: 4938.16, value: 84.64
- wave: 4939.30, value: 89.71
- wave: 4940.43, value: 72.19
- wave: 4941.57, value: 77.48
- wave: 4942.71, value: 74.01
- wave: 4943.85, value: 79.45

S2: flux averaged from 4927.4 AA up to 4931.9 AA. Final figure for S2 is 71.9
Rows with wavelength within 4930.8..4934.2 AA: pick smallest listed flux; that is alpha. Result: 75.11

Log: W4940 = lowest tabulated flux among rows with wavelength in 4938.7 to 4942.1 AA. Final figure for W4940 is 72.19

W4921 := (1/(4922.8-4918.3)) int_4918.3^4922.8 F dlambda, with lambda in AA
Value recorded 77.7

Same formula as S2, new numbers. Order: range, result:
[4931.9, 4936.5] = 80.5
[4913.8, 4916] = 74.1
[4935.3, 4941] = 83.4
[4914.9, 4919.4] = 72.4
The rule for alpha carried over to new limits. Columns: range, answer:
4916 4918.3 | 70.67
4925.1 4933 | 68.4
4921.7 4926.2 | 68.57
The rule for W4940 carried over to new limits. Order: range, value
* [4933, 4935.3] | 80.34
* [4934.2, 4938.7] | 82.36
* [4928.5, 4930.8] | 69.83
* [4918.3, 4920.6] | 77.14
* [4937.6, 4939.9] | 84.64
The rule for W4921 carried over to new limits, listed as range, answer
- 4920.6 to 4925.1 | 77.3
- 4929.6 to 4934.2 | 75.1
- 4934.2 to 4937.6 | 84.7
